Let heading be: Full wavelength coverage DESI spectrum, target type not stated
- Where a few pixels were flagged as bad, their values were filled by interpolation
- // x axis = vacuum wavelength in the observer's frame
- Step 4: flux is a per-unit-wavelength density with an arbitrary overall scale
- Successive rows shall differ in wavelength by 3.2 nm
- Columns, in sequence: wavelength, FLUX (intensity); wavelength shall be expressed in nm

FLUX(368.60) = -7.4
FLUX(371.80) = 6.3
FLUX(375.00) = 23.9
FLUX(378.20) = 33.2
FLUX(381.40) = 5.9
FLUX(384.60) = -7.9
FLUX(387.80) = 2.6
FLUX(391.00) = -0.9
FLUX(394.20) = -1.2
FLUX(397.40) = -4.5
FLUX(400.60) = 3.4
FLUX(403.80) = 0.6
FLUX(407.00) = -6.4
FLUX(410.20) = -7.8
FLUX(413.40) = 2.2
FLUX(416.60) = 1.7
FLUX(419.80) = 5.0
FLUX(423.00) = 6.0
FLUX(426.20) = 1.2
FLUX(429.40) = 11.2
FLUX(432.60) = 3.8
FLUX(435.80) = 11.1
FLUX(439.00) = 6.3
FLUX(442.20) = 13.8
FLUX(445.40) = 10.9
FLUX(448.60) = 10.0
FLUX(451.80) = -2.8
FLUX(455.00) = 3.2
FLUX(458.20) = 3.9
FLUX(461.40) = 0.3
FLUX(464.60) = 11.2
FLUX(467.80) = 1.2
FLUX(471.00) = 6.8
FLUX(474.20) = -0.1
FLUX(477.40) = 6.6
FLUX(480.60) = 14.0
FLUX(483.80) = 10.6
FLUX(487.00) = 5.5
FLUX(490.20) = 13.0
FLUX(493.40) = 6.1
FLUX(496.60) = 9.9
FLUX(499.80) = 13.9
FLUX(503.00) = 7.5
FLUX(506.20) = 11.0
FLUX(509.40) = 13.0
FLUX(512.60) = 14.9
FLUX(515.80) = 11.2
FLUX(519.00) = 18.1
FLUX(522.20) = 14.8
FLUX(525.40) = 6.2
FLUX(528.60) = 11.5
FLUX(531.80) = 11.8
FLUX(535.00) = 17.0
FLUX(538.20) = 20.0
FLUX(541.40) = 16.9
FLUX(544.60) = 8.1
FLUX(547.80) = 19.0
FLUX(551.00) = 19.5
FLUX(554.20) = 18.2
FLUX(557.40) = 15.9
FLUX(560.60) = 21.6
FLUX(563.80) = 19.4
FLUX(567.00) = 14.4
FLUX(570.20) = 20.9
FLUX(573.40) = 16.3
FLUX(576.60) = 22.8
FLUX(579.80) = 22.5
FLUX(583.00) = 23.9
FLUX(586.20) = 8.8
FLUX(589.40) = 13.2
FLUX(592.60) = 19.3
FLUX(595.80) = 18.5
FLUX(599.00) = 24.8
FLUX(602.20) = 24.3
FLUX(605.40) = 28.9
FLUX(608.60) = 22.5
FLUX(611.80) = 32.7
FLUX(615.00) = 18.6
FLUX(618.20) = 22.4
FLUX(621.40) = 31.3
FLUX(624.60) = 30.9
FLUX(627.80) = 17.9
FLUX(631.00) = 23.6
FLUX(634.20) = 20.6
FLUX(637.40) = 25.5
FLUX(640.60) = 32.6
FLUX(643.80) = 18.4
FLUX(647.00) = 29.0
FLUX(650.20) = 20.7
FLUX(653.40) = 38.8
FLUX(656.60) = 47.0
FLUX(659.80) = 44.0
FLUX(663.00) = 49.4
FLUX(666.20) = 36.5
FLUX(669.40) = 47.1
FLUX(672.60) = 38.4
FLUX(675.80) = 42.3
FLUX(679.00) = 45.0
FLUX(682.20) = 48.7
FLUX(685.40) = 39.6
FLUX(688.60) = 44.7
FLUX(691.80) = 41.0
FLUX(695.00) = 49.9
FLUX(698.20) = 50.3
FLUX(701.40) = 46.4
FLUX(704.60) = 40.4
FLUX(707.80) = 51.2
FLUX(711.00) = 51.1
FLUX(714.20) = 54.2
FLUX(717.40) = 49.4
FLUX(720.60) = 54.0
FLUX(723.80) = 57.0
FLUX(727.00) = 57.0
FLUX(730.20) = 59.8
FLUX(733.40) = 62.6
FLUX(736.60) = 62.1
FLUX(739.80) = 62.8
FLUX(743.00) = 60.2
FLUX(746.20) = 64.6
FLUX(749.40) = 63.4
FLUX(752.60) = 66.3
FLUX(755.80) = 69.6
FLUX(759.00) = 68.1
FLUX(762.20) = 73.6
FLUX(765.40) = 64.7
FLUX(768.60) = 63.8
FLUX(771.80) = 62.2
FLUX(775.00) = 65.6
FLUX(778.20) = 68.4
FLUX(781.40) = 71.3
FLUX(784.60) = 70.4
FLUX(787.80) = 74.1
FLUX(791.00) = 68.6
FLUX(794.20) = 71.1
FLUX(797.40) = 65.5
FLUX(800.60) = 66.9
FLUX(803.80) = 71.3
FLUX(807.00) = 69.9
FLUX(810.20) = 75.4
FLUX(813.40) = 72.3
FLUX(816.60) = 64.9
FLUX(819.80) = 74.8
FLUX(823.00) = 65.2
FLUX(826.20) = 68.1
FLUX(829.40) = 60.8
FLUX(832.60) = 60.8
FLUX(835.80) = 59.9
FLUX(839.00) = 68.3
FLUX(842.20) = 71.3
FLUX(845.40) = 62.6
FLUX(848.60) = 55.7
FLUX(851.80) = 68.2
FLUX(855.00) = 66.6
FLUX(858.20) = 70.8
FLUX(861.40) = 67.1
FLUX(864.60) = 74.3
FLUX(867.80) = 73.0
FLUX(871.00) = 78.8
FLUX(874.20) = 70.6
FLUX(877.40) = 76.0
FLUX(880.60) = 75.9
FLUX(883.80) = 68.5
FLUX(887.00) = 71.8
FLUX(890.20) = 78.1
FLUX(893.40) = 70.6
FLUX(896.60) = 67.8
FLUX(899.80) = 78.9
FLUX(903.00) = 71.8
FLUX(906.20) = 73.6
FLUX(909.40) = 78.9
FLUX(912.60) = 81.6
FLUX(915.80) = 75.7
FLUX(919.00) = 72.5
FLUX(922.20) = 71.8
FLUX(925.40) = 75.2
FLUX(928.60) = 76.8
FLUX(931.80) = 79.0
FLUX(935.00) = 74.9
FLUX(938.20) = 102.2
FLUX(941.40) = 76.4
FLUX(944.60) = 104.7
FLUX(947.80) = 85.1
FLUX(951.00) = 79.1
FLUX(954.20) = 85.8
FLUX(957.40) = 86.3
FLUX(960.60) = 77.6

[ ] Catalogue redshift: 0.64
